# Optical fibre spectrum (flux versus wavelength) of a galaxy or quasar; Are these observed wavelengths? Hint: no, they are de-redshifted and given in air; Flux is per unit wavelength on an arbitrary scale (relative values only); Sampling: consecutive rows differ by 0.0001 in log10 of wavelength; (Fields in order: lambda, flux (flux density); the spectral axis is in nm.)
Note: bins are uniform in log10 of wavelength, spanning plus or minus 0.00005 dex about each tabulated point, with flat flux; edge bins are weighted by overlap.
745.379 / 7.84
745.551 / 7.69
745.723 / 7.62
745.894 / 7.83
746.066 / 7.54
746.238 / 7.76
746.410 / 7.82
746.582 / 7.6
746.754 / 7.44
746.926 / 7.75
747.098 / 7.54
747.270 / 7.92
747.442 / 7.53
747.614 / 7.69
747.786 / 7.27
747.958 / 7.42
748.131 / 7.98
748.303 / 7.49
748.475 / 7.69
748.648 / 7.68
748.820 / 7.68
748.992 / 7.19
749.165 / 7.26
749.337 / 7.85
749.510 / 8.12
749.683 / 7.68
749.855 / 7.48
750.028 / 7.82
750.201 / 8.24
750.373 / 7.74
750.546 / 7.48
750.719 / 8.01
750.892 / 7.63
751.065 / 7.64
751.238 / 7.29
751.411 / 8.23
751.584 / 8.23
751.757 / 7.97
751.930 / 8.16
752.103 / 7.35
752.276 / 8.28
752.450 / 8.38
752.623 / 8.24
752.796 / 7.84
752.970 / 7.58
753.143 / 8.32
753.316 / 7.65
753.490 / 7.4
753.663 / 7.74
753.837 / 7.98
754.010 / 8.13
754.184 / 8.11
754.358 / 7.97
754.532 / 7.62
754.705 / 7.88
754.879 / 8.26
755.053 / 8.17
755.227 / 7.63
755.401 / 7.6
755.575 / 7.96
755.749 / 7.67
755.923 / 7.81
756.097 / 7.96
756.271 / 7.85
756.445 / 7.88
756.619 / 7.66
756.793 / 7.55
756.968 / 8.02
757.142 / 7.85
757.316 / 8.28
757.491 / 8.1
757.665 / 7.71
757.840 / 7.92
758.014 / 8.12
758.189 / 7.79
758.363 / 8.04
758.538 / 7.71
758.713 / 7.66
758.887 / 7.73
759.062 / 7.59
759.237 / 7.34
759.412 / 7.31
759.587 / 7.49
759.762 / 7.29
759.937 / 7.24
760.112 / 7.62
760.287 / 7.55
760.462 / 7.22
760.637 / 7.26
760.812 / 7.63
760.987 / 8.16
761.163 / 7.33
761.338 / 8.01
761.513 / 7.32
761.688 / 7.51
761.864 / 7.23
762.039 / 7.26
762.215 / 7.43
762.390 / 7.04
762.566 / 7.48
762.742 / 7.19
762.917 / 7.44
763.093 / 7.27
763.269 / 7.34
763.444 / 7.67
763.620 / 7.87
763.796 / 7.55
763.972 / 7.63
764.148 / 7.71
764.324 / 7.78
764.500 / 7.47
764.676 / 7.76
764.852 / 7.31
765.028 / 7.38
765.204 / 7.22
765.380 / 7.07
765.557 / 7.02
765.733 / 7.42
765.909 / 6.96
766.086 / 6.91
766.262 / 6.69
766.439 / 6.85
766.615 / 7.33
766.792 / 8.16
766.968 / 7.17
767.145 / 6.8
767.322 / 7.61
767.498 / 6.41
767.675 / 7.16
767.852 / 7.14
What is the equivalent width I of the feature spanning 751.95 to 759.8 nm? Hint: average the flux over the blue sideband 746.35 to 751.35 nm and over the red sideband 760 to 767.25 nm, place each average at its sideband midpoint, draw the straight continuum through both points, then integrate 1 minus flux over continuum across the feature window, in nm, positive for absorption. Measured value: -0.321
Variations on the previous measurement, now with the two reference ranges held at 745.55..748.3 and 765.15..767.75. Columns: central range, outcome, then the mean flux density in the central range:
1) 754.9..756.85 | -0.109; 7.82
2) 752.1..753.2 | -0.081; 8.04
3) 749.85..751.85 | -0.077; 7.83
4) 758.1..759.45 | -0.062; 7.66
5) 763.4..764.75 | -0.094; 7.68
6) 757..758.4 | -0.119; 7.98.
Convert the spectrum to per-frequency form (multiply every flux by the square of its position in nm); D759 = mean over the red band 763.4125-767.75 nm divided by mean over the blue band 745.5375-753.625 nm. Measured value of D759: 0.98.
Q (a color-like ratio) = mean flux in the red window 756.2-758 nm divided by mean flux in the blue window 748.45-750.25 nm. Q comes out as 1.03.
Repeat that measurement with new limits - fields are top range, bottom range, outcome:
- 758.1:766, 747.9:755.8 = 0.96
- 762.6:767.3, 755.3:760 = 0.95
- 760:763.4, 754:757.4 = 0.94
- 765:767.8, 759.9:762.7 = 0.96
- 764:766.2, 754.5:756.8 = 0.94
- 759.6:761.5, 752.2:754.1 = 0.95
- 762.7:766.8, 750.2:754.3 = 0.93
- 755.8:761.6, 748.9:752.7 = 0.98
